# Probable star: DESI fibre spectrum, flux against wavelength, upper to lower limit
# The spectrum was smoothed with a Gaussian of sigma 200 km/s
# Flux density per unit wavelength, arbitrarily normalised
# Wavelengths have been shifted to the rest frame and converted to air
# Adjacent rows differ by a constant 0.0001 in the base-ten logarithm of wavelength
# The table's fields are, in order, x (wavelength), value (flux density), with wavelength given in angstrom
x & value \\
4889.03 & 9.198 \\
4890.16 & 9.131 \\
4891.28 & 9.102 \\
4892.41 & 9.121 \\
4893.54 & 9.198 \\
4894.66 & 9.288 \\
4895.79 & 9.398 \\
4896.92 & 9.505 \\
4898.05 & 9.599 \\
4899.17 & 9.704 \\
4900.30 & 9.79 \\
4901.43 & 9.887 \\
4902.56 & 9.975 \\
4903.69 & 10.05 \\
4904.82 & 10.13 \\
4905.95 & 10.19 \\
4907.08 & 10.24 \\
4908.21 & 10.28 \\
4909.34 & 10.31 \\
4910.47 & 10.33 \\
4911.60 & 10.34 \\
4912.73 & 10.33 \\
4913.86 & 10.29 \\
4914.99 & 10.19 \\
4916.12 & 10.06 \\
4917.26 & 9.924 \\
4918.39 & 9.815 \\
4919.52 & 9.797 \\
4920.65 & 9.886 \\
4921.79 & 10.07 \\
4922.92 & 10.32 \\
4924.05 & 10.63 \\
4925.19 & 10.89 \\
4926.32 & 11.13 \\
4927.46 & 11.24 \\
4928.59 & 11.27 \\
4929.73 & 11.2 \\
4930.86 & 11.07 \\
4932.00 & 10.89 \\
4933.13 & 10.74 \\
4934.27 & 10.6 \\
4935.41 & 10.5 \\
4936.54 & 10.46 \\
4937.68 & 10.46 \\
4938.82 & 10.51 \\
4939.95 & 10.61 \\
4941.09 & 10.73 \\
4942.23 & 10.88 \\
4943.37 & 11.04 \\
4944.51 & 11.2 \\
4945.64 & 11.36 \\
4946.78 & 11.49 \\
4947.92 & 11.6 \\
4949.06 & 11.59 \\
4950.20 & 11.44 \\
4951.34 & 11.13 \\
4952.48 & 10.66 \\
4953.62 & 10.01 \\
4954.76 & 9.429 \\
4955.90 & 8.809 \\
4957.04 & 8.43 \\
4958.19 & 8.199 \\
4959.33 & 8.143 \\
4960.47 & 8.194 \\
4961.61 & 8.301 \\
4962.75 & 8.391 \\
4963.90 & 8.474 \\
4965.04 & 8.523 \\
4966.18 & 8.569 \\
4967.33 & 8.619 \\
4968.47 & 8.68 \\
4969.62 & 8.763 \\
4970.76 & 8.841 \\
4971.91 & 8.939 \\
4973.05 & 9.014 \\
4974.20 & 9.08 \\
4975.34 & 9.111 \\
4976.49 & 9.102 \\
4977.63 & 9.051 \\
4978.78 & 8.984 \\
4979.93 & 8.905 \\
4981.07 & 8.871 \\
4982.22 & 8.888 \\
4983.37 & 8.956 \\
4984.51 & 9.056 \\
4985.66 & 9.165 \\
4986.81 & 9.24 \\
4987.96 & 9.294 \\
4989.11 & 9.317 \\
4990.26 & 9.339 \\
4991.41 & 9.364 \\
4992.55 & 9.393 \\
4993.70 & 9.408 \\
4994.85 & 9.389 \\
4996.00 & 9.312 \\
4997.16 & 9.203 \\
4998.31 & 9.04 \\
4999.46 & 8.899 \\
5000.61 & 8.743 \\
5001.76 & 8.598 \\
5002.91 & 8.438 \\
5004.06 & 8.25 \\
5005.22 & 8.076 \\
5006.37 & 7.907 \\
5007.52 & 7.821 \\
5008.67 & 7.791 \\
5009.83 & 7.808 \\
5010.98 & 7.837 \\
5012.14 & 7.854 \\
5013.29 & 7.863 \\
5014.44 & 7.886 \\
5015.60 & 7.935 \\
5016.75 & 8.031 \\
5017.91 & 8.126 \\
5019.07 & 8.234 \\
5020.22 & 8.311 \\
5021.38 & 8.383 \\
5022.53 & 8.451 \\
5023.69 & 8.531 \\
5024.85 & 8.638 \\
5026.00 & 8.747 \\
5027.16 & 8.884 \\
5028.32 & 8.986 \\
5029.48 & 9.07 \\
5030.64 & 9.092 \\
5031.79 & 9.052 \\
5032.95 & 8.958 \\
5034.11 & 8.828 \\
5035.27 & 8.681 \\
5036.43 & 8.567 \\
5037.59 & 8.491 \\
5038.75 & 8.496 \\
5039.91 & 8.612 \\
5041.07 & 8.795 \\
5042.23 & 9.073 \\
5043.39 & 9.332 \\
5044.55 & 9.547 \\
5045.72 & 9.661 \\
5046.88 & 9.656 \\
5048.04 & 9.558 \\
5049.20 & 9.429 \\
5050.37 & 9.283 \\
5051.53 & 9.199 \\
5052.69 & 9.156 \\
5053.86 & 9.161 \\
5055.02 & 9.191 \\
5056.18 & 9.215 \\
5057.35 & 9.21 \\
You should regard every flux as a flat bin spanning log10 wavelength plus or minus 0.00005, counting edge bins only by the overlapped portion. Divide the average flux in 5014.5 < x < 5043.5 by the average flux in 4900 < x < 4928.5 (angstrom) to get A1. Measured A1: 0.84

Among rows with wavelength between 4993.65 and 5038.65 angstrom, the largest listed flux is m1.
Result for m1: 9.408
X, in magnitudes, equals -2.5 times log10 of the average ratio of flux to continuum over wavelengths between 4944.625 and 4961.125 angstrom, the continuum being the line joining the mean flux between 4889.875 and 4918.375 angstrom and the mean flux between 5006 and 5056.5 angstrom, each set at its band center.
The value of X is -0.072 mag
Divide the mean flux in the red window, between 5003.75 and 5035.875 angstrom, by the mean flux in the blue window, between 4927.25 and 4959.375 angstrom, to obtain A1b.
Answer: 0.8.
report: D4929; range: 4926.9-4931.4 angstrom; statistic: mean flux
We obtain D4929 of 11.2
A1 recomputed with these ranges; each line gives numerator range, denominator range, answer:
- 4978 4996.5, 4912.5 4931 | 0.88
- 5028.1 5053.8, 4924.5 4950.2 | 0.83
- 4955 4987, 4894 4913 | 0.88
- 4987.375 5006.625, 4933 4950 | 0.82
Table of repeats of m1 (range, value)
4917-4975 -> 11.6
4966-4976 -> 9.111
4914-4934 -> 11.27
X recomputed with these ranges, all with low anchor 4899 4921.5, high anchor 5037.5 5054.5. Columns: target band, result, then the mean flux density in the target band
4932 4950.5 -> -0.11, 10.9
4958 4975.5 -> 0.13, 8.62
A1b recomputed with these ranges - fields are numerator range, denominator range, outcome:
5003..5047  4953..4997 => 0.95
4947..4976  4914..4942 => 0.88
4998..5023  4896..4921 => 0.82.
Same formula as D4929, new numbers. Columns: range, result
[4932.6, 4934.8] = 10.7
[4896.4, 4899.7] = 9.62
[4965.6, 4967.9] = 8.59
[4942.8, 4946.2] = 11.2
